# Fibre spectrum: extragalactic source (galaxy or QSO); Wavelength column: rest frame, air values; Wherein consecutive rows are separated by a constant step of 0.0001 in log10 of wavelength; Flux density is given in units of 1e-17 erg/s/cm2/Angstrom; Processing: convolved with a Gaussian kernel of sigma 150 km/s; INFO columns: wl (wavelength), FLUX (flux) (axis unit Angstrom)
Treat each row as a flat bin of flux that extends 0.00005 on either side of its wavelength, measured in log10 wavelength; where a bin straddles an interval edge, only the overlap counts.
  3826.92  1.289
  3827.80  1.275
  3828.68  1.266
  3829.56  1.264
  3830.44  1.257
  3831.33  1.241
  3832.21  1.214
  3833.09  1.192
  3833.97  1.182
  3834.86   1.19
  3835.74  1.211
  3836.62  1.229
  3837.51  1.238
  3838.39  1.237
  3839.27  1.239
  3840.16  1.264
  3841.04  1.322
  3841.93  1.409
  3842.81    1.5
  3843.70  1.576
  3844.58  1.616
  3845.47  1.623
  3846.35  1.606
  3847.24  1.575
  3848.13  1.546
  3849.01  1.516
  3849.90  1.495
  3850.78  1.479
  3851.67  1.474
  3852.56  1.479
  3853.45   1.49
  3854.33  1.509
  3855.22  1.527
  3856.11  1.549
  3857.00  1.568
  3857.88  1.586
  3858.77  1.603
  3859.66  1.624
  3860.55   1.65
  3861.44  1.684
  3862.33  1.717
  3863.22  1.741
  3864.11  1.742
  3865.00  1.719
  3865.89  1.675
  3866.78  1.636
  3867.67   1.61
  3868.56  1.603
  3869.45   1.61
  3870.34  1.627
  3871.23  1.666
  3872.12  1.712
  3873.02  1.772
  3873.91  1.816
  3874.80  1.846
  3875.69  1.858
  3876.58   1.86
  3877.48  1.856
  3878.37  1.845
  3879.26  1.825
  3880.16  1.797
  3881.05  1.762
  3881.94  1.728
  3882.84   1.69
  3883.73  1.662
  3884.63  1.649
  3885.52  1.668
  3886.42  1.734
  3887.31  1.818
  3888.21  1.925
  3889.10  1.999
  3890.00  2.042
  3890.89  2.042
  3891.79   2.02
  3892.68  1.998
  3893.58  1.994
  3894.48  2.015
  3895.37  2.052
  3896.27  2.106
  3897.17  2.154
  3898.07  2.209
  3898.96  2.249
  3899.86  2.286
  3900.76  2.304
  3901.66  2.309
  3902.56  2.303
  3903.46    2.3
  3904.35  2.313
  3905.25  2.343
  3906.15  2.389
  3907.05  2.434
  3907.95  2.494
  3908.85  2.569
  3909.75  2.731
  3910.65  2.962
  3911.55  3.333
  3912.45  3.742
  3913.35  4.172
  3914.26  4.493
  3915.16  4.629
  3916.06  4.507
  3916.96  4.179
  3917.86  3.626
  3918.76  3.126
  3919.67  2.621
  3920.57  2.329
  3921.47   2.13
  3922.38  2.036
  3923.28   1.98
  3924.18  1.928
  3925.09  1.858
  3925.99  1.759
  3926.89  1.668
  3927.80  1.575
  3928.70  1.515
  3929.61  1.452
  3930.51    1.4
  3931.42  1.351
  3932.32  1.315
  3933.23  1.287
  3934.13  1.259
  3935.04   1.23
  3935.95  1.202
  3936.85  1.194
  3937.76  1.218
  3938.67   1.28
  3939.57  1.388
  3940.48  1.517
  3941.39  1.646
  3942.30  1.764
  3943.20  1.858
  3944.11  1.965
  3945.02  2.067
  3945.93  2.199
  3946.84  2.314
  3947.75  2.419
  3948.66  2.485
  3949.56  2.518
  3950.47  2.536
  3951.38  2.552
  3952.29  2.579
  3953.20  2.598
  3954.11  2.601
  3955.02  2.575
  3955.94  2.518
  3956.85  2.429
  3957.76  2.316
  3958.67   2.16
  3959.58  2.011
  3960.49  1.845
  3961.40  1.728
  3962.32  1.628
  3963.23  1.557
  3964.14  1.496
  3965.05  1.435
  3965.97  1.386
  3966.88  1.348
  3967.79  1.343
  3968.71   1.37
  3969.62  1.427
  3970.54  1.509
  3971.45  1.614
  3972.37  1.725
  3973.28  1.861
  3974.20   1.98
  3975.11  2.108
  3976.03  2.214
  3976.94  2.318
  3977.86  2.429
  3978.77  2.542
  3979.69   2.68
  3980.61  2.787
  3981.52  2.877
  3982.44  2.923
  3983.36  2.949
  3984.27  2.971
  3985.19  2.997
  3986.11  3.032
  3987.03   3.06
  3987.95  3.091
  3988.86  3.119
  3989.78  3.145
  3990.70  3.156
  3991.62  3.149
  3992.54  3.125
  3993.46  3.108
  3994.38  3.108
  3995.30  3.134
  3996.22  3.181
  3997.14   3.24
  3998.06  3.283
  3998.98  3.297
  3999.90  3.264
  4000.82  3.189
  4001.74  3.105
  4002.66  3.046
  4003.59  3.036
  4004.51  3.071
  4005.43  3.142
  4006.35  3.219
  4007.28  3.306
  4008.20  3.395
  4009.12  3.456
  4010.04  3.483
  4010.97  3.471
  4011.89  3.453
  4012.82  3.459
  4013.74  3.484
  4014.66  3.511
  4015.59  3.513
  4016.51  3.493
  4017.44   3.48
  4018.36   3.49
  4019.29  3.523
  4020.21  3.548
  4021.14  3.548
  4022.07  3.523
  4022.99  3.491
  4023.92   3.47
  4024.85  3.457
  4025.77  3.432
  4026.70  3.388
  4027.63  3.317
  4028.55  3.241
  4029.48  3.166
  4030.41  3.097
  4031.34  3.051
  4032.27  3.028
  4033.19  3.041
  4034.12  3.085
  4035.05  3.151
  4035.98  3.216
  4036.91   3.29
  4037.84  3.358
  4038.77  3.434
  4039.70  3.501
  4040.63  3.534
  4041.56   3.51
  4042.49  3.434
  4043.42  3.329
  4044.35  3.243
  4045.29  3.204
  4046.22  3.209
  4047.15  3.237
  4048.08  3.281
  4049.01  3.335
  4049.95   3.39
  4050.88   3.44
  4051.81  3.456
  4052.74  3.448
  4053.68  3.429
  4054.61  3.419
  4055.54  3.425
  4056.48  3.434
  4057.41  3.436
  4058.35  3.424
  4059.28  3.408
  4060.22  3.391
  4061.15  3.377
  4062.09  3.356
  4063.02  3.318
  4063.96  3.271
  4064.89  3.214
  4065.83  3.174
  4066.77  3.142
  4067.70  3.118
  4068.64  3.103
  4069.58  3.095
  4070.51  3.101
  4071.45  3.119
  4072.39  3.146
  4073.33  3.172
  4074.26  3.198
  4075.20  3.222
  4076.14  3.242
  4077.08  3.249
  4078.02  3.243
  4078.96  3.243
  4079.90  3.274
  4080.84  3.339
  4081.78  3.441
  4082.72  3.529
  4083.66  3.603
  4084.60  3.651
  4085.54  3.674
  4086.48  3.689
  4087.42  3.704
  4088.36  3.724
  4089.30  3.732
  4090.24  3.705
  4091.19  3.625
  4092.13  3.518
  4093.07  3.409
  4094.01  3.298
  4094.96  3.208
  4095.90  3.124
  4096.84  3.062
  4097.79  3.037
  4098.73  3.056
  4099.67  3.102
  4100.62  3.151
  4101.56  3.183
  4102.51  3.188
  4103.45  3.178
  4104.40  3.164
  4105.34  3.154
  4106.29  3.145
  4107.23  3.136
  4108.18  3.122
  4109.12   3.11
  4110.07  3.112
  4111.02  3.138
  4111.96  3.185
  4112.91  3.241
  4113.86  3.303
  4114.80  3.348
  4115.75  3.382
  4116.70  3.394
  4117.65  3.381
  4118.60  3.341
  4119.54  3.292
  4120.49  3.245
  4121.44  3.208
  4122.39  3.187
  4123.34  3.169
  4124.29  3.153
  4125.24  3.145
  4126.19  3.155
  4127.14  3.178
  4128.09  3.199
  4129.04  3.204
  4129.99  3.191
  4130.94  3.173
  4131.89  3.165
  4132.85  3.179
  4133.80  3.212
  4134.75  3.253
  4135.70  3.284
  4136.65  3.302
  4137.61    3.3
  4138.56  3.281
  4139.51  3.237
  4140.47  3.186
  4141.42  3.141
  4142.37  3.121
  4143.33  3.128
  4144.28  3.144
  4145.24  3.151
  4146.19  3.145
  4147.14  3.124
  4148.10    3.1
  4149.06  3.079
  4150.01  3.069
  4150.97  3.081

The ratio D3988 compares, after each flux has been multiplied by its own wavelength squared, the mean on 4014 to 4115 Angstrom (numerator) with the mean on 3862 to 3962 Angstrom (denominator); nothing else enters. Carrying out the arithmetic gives 1.69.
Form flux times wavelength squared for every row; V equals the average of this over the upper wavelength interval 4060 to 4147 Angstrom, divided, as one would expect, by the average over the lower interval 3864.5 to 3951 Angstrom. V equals 1.71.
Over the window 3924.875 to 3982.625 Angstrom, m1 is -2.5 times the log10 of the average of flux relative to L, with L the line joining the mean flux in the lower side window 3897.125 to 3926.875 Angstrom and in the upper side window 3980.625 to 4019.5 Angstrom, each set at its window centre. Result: 0.489 mag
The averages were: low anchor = 2.74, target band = 1.9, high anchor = 3.22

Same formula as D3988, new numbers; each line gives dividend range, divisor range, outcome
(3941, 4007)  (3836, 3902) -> 1.52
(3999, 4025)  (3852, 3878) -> 2.18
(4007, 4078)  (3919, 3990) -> 1.70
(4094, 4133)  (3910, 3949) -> 1.57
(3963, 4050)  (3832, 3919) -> 1.60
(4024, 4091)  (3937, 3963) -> 1.69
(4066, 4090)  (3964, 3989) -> 1.58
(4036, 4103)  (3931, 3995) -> 1.63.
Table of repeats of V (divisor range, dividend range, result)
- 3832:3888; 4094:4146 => 2.30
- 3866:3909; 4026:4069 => 1.82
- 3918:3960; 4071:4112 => 1.81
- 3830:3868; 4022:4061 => 2.49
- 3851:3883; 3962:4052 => 1.90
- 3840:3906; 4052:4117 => 2.06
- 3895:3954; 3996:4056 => 1.54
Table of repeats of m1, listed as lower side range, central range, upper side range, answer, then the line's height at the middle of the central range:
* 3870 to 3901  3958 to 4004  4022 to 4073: 0.11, 2.73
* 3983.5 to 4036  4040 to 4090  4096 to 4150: -0.04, 3.23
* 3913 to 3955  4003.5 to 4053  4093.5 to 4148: -0.23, 2.7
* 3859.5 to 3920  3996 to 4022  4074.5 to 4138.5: -0.19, 2.82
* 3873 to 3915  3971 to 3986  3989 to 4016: 0.23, 3.03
